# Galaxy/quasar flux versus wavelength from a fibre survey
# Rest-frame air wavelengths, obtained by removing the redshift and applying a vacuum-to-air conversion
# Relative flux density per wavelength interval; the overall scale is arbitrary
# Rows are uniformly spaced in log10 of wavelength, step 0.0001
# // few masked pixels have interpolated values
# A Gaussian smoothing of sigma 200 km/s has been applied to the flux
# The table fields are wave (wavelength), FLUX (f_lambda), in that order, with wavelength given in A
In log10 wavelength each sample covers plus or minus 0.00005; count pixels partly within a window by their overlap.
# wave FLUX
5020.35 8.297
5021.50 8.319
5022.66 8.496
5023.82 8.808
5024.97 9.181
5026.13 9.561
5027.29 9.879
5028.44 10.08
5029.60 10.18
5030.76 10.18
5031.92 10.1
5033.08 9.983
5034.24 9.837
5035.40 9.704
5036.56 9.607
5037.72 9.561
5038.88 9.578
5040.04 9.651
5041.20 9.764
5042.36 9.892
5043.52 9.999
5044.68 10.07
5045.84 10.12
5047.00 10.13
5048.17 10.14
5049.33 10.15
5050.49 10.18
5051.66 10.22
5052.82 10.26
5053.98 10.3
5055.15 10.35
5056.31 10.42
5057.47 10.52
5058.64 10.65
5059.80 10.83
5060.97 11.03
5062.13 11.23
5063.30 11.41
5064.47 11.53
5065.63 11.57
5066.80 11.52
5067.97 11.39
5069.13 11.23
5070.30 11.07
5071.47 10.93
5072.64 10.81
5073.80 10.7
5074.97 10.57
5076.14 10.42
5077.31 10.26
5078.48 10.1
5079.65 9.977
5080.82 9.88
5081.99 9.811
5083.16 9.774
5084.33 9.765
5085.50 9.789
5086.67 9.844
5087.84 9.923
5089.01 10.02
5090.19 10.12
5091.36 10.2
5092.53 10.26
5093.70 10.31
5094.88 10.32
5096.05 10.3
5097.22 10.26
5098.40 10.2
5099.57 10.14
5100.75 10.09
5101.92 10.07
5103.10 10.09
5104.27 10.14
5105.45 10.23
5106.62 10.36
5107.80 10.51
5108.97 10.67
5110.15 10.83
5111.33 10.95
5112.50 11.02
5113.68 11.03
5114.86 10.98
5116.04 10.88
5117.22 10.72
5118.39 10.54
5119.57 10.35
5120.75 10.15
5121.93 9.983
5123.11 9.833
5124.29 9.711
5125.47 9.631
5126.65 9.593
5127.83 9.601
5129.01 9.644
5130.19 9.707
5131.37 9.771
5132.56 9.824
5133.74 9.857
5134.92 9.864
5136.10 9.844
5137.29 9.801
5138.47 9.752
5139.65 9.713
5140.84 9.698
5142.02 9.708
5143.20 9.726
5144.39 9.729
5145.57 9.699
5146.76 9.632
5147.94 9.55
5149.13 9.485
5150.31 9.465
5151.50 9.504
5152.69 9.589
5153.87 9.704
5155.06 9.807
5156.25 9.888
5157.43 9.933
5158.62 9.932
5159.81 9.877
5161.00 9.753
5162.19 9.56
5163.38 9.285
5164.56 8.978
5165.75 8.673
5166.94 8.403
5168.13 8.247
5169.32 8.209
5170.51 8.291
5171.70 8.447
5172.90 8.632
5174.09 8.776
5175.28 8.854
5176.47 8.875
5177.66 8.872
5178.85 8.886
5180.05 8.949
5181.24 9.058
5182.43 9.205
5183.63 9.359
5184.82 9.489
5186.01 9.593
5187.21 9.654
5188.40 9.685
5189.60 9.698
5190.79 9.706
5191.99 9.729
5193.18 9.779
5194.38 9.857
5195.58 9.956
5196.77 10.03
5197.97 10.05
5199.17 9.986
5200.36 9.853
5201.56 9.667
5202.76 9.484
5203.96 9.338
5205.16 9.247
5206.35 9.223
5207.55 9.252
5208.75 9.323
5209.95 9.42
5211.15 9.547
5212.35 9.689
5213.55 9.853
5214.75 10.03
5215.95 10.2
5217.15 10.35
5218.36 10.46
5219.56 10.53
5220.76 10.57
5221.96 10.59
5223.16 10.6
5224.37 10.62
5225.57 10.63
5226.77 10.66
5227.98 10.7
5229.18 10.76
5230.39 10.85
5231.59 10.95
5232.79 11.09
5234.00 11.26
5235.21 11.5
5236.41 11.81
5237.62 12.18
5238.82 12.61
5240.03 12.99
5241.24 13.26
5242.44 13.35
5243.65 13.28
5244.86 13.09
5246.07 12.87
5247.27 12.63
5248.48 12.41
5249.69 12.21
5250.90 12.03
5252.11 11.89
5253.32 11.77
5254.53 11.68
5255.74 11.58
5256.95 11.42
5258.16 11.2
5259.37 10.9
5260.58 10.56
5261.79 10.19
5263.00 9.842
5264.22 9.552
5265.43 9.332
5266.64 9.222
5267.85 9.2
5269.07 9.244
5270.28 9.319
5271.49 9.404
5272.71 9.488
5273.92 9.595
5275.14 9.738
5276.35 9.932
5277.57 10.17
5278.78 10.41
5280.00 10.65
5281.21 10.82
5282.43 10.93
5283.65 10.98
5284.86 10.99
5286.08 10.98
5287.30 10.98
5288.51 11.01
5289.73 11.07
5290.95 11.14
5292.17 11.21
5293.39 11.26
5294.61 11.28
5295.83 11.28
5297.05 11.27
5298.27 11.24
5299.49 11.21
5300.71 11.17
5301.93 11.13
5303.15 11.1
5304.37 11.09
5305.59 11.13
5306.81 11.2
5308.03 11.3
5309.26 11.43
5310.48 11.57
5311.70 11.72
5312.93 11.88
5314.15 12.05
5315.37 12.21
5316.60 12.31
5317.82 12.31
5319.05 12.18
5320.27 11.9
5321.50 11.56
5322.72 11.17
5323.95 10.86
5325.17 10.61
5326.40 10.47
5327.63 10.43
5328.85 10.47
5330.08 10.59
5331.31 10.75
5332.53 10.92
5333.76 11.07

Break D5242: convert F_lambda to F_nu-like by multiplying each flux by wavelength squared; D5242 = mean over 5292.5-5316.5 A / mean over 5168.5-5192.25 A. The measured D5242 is 1.32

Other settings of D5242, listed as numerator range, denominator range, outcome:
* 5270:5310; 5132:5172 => 1.20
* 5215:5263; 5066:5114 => 1.17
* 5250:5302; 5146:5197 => 1.19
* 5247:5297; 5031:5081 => 1.12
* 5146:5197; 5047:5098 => 0.93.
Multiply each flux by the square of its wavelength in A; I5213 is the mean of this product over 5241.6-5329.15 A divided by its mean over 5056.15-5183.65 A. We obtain 1.2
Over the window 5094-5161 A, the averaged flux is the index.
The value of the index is 10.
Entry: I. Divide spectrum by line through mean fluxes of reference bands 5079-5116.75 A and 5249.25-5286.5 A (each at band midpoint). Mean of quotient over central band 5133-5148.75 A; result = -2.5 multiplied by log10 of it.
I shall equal 0.06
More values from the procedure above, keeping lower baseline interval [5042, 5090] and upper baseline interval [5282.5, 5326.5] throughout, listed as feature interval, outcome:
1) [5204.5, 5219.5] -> 0.13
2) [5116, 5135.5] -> 0.08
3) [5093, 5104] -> 0.04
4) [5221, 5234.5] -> 0.03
